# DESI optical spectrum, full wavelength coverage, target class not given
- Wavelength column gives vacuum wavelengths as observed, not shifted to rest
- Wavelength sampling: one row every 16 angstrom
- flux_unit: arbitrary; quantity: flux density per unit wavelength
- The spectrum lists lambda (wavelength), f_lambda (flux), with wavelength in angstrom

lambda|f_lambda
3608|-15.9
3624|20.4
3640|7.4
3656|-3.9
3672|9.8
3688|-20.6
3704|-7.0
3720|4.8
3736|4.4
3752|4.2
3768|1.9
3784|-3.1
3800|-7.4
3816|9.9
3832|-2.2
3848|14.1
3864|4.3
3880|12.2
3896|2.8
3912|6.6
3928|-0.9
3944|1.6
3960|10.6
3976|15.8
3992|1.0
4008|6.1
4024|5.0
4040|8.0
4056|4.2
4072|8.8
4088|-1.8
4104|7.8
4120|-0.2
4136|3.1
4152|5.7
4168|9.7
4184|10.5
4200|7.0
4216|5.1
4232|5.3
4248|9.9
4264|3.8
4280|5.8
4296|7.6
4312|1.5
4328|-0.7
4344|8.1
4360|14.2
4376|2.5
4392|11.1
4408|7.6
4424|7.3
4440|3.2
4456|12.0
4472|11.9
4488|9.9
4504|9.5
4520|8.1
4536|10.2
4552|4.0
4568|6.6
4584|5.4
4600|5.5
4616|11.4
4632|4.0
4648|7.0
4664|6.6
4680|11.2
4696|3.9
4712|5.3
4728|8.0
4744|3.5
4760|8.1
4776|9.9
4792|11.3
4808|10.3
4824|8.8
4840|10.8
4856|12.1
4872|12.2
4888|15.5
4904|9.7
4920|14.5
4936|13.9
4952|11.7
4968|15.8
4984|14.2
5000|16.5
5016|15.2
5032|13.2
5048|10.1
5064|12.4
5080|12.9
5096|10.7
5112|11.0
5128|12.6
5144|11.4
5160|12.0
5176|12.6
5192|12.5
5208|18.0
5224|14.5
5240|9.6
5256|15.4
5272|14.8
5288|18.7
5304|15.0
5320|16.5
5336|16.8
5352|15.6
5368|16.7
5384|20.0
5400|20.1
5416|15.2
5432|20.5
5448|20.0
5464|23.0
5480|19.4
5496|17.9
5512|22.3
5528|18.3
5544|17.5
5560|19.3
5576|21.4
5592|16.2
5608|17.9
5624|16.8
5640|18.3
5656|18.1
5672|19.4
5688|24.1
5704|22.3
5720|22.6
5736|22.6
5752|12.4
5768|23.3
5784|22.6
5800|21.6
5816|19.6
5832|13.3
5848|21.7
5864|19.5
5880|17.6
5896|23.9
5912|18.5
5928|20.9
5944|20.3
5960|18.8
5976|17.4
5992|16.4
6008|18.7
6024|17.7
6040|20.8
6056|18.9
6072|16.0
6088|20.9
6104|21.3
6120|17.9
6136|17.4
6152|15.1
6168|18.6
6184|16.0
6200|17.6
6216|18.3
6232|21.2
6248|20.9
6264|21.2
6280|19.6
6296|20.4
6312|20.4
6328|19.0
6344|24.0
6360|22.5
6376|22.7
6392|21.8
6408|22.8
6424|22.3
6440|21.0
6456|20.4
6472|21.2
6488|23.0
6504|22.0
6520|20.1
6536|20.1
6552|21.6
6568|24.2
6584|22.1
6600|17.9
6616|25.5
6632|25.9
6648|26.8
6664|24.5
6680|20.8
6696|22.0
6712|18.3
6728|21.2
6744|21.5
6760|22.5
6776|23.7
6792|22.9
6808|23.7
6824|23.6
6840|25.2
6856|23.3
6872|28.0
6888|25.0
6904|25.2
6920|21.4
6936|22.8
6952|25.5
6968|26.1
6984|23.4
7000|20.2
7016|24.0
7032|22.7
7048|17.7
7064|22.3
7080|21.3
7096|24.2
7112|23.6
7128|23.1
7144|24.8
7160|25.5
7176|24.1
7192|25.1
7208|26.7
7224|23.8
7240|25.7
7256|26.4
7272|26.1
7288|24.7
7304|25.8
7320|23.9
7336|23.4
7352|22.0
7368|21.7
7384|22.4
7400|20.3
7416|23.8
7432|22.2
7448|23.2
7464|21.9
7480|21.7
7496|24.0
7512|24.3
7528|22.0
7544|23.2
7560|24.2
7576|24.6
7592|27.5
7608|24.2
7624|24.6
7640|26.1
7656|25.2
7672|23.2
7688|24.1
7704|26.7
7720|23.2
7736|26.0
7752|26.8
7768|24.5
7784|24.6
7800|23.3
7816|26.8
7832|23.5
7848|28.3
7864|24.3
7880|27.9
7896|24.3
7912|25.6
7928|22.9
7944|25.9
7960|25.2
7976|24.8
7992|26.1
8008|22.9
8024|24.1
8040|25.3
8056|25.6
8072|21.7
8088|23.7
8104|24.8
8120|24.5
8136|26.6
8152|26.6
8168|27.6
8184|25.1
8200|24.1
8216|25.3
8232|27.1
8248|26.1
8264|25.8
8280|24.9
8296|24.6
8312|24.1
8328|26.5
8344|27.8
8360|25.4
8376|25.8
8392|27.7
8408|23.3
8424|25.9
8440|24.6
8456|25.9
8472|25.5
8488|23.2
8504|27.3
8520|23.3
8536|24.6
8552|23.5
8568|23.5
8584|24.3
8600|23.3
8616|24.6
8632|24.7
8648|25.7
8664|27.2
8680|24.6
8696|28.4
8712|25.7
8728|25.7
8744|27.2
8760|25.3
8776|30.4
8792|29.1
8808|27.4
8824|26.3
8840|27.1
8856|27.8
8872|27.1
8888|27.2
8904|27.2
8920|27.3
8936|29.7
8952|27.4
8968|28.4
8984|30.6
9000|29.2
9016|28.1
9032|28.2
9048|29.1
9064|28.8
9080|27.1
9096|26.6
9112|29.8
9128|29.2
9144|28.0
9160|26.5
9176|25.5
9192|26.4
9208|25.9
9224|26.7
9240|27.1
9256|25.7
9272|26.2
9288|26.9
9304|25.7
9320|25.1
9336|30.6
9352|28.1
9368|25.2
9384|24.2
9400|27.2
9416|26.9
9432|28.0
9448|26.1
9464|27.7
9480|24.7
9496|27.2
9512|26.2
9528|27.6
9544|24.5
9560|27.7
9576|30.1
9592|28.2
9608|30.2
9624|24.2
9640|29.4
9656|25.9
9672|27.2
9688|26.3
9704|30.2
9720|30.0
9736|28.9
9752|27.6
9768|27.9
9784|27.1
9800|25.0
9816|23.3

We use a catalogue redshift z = 0.20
